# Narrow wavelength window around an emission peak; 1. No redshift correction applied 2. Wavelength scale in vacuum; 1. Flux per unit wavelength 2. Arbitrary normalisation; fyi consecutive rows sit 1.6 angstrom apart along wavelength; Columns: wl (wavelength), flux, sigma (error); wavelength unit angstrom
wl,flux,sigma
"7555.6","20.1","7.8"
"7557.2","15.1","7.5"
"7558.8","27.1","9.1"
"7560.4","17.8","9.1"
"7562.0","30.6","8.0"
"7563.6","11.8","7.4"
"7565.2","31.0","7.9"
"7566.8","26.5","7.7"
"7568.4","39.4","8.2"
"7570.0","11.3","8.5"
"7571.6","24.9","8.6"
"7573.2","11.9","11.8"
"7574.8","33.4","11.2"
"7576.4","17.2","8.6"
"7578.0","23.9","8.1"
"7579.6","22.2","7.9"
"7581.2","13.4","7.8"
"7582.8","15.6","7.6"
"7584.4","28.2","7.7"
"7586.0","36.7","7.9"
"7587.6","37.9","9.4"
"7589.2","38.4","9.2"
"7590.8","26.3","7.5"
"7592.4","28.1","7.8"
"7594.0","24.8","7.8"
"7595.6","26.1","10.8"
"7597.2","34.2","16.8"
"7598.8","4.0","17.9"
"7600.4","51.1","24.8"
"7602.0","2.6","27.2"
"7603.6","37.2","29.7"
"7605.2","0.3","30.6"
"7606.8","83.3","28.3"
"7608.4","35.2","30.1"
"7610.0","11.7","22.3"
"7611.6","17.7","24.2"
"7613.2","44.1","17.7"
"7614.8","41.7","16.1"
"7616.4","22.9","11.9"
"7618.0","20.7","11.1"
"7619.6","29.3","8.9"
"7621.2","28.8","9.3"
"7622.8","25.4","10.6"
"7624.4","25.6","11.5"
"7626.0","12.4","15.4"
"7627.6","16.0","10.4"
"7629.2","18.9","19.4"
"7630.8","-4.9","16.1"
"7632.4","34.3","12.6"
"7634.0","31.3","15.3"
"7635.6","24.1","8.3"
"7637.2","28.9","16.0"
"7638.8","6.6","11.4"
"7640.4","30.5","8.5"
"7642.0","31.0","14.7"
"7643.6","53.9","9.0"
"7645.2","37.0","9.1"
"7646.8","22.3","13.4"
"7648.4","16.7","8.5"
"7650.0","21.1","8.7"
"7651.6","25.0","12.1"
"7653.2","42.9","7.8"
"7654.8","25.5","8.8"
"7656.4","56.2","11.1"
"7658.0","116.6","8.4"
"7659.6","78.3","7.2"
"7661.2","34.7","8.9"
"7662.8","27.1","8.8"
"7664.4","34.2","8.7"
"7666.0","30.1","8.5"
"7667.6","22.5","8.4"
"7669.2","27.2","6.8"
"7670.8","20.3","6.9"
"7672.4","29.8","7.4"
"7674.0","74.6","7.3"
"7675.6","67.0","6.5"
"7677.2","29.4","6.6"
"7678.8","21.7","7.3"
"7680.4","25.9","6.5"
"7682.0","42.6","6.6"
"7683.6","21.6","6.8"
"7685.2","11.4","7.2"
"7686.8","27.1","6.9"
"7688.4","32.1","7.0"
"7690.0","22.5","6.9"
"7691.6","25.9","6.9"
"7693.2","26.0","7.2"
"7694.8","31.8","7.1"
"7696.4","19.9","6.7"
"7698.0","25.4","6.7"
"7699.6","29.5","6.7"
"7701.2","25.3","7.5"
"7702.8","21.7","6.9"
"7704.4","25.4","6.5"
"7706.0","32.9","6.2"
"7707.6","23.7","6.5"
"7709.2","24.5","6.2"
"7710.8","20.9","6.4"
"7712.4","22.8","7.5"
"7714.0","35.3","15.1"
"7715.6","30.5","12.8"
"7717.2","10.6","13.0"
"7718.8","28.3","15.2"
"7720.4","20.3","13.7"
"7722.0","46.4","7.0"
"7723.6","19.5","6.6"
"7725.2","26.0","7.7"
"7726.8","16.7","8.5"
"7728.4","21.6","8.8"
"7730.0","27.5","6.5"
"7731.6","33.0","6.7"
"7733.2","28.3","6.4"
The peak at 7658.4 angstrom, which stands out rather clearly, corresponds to [S II]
